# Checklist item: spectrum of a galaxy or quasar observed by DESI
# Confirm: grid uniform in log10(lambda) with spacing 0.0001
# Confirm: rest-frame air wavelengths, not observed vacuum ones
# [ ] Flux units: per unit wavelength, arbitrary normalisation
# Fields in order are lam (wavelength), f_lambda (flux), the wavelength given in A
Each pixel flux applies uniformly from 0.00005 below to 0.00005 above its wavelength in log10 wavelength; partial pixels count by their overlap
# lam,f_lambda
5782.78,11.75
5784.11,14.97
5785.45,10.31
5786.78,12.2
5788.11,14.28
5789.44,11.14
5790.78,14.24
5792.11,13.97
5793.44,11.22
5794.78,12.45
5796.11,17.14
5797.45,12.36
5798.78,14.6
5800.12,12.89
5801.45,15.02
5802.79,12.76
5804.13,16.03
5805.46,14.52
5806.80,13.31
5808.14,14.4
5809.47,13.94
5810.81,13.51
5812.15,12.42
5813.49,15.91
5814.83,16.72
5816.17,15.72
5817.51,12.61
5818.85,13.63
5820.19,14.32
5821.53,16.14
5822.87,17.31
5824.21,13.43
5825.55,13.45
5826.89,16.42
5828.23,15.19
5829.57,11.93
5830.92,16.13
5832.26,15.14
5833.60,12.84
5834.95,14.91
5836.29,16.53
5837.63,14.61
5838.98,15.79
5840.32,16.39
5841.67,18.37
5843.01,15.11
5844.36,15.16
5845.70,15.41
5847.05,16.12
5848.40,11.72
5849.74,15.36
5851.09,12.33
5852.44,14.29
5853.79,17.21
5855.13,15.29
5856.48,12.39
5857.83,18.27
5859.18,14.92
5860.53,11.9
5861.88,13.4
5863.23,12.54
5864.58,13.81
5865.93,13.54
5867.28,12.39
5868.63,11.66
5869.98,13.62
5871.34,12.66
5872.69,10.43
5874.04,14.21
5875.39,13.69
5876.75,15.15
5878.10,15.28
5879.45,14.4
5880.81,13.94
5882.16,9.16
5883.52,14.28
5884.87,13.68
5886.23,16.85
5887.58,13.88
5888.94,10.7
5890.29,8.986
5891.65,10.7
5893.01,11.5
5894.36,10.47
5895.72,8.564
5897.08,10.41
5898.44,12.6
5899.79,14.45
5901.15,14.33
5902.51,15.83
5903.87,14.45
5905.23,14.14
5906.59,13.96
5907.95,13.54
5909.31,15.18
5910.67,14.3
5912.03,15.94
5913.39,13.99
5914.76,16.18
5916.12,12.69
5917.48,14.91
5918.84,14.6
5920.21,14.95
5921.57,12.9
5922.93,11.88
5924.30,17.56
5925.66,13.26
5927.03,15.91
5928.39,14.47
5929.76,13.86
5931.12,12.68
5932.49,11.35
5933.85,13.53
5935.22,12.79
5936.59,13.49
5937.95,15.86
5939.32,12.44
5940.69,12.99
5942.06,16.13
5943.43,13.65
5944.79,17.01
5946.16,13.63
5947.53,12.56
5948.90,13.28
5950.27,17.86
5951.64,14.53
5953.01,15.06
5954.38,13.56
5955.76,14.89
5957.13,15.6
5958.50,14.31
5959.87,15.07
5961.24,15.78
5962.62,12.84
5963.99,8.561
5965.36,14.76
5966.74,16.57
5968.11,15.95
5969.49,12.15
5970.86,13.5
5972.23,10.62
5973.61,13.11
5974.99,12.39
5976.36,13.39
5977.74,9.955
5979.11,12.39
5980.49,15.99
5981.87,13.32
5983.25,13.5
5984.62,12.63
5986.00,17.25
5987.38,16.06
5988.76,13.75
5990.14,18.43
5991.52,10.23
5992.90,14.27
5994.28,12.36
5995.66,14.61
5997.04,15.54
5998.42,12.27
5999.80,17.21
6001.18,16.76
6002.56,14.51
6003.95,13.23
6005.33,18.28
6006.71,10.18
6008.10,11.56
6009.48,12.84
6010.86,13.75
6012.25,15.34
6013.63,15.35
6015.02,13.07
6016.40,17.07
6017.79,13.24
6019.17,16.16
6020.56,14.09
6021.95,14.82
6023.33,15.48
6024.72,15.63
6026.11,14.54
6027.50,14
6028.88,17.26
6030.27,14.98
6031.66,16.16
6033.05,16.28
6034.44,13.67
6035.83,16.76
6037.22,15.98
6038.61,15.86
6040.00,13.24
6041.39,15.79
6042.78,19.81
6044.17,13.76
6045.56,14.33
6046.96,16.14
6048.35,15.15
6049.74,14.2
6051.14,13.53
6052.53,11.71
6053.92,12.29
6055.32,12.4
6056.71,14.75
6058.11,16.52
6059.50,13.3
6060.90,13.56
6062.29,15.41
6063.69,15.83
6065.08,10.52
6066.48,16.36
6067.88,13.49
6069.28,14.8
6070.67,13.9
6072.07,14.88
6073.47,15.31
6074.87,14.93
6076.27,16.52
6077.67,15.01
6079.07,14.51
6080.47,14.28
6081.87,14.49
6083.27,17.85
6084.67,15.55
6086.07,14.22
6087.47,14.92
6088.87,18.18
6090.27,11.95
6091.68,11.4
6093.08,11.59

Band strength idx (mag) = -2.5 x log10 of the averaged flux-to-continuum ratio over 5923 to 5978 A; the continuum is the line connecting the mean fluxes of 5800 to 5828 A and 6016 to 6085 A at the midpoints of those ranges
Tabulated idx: 0.06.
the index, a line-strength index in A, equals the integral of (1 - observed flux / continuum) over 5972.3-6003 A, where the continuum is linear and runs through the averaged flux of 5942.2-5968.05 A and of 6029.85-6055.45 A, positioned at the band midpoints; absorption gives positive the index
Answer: 1.32 A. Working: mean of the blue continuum 14.5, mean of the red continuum 14.9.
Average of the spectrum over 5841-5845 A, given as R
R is 16.2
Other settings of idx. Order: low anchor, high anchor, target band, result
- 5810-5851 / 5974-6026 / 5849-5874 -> 0.08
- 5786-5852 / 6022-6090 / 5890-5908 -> 0.17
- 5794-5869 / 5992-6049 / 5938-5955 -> 0.02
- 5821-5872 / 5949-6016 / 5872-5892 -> 0.11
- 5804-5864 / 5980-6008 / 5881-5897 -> 0.24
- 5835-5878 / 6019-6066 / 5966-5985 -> 0.11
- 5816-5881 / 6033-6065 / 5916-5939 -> 0.05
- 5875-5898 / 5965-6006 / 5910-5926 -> -0.12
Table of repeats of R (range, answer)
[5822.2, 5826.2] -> 14.7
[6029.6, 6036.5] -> 15.6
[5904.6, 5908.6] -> 13.9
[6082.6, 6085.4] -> 16.7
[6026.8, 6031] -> 15.4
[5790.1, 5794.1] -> 13.1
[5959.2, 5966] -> 13.4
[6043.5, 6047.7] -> 14.7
